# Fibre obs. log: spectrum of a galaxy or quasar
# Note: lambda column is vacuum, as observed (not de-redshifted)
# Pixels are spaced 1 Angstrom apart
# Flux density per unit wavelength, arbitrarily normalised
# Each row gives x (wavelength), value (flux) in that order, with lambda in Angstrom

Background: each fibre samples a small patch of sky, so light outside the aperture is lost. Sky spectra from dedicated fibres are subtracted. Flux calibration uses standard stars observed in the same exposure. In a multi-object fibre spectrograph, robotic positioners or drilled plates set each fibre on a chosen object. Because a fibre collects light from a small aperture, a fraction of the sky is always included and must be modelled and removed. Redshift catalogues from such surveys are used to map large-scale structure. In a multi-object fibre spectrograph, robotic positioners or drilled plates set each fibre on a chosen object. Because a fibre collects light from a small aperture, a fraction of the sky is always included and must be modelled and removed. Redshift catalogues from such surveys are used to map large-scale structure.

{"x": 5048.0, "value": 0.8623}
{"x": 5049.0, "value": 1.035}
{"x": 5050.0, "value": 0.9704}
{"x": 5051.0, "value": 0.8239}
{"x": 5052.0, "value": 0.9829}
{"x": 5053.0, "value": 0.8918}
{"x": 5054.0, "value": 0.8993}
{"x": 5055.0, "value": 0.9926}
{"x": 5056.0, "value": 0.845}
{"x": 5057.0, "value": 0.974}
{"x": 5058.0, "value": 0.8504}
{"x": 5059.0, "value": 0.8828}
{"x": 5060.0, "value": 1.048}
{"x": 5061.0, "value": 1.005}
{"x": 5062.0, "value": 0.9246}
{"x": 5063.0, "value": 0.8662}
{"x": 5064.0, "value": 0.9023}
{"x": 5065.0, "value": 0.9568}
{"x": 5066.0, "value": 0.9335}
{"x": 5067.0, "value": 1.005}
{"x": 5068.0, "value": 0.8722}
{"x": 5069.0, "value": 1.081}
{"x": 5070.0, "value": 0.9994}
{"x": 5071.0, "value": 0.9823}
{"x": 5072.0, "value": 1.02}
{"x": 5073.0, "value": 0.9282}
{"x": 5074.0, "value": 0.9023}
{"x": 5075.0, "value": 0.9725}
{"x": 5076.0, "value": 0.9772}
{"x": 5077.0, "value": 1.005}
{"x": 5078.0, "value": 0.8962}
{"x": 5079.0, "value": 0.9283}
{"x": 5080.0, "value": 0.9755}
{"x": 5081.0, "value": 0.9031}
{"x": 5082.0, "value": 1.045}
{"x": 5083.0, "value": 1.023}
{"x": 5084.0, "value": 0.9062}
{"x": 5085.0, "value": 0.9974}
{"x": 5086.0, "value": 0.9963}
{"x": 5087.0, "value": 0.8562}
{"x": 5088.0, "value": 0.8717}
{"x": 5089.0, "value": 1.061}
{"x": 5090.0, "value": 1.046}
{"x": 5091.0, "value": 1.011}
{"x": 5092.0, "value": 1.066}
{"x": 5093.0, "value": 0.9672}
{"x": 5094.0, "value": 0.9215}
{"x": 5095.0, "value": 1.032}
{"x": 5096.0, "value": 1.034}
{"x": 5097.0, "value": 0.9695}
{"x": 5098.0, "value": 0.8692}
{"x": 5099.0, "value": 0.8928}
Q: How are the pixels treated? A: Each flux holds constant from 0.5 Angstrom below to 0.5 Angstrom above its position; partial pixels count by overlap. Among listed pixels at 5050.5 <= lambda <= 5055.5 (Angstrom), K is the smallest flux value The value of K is 0.8239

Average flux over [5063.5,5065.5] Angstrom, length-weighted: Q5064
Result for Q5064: 0.93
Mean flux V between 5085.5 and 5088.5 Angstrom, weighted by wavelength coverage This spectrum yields 0.908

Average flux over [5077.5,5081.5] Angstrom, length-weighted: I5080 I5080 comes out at 0.926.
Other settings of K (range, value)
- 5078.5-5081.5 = 0.9031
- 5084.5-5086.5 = 0.9963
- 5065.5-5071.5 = 0.8722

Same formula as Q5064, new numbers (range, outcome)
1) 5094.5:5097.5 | 1.01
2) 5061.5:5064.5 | 0.898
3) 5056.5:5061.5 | 0.952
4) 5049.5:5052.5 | 0.926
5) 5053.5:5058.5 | 0.912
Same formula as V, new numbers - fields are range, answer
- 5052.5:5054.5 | 0.896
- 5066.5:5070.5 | 0.989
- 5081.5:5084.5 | 0.991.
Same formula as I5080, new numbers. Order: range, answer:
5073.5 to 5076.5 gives 0.951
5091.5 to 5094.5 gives 0.985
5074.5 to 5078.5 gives 0.963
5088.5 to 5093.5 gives 1.03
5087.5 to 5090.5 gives 0.993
